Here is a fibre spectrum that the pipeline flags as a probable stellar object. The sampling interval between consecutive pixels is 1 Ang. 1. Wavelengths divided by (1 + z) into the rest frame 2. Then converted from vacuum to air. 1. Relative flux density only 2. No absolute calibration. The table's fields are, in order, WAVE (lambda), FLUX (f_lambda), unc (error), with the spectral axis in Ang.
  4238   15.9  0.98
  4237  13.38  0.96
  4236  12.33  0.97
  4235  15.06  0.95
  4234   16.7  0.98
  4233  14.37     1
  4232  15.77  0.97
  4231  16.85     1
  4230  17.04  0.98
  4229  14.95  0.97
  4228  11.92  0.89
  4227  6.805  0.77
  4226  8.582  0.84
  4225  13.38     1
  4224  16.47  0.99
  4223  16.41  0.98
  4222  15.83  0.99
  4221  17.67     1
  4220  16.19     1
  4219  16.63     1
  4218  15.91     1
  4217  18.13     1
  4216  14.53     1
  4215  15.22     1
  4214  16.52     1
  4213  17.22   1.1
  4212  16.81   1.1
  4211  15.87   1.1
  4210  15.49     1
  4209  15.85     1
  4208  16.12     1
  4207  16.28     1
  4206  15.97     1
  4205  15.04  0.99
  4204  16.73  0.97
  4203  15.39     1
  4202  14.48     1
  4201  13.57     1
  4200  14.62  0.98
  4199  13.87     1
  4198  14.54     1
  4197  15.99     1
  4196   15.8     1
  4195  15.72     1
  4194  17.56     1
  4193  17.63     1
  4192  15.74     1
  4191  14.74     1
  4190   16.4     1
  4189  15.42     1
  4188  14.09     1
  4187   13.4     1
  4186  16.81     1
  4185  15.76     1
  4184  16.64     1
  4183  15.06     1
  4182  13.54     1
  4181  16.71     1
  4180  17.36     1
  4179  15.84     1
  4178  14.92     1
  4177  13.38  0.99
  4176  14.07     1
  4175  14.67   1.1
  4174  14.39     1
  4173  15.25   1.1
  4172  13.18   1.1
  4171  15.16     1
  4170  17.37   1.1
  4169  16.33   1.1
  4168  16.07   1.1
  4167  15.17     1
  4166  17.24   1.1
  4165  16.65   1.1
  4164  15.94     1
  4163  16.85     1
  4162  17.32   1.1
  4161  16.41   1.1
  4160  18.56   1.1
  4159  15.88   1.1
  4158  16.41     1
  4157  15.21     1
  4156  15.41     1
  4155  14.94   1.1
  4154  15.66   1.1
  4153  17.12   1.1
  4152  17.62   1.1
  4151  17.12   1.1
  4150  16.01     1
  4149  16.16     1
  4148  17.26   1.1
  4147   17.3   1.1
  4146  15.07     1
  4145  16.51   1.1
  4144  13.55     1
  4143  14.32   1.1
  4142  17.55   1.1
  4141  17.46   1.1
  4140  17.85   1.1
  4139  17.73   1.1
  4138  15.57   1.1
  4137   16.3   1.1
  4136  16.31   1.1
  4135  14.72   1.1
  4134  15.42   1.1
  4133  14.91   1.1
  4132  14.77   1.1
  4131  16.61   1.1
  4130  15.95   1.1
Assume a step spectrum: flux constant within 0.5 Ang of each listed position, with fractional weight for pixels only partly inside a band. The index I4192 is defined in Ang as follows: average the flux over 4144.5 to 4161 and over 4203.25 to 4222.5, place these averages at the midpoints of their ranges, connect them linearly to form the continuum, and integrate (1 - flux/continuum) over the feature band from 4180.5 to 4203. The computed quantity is 1.24 Ang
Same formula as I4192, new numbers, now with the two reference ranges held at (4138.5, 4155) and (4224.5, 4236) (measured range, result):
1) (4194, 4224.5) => -3.12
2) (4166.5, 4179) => 0.47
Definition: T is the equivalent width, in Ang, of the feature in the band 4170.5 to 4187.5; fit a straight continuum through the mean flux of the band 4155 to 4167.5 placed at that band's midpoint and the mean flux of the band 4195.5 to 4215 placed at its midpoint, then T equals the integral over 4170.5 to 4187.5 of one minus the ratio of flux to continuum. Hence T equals 1.0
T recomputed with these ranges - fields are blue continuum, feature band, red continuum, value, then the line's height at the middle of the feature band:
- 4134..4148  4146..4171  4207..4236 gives -0.7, 16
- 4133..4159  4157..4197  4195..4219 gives 0.3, 15.9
